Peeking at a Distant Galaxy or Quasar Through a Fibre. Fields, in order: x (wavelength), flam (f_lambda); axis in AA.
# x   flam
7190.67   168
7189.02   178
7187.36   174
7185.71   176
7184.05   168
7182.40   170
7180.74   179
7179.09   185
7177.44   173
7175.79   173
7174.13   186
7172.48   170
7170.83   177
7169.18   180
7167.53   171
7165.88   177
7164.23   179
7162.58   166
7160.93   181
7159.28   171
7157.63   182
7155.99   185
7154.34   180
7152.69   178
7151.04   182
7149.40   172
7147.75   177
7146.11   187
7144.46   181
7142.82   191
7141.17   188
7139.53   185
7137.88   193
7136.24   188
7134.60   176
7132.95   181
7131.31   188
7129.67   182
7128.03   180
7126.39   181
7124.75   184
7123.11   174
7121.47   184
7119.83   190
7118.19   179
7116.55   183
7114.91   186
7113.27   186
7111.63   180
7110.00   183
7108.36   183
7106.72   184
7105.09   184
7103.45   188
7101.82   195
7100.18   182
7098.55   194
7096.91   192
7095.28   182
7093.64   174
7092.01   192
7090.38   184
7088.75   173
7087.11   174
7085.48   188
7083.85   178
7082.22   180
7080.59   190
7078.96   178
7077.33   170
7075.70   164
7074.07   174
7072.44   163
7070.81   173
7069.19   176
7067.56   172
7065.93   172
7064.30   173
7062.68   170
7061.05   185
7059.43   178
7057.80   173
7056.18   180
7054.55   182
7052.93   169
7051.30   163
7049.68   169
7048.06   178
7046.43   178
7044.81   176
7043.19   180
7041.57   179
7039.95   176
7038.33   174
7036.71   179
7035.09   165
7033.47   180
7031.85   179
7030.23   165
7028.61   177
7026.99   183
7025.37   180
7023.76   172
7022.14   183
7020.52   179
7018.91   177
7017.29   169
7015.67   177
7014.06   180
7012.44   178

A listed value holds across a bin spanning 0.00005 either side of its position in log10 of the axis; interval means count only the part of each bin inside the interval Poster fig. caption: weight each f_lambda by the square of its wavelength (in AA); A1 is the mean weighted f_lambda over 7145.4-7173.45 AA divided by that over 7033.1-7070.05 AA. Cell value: 1.04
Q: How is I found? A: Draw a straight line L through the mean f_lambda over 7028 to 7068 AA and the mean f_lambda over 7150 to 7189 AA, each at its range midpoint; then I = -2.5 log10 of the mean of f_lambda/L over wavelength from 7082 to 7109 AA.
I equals -0.05 mag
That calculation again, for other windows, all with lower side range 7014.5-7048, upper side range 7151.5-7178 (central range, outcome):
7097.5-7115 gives -0.055 mag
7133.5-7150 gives -0.042 mag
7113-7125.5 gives -0.038 mag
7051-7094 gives 0.003 mag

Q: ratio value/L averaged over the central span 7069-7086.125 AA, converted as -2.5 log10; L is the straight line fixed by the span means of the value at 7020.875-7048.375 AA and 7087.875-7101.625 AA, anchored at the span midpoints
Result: 0.04 mag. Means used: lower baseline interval 177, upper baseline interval 184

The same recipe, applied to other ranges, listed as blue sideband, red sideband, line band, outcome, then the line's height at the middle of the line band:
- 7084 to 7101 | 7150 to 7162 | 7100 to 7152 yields -0.01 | 181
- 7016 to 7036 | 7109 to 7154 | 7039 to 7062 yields 0.01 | 177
